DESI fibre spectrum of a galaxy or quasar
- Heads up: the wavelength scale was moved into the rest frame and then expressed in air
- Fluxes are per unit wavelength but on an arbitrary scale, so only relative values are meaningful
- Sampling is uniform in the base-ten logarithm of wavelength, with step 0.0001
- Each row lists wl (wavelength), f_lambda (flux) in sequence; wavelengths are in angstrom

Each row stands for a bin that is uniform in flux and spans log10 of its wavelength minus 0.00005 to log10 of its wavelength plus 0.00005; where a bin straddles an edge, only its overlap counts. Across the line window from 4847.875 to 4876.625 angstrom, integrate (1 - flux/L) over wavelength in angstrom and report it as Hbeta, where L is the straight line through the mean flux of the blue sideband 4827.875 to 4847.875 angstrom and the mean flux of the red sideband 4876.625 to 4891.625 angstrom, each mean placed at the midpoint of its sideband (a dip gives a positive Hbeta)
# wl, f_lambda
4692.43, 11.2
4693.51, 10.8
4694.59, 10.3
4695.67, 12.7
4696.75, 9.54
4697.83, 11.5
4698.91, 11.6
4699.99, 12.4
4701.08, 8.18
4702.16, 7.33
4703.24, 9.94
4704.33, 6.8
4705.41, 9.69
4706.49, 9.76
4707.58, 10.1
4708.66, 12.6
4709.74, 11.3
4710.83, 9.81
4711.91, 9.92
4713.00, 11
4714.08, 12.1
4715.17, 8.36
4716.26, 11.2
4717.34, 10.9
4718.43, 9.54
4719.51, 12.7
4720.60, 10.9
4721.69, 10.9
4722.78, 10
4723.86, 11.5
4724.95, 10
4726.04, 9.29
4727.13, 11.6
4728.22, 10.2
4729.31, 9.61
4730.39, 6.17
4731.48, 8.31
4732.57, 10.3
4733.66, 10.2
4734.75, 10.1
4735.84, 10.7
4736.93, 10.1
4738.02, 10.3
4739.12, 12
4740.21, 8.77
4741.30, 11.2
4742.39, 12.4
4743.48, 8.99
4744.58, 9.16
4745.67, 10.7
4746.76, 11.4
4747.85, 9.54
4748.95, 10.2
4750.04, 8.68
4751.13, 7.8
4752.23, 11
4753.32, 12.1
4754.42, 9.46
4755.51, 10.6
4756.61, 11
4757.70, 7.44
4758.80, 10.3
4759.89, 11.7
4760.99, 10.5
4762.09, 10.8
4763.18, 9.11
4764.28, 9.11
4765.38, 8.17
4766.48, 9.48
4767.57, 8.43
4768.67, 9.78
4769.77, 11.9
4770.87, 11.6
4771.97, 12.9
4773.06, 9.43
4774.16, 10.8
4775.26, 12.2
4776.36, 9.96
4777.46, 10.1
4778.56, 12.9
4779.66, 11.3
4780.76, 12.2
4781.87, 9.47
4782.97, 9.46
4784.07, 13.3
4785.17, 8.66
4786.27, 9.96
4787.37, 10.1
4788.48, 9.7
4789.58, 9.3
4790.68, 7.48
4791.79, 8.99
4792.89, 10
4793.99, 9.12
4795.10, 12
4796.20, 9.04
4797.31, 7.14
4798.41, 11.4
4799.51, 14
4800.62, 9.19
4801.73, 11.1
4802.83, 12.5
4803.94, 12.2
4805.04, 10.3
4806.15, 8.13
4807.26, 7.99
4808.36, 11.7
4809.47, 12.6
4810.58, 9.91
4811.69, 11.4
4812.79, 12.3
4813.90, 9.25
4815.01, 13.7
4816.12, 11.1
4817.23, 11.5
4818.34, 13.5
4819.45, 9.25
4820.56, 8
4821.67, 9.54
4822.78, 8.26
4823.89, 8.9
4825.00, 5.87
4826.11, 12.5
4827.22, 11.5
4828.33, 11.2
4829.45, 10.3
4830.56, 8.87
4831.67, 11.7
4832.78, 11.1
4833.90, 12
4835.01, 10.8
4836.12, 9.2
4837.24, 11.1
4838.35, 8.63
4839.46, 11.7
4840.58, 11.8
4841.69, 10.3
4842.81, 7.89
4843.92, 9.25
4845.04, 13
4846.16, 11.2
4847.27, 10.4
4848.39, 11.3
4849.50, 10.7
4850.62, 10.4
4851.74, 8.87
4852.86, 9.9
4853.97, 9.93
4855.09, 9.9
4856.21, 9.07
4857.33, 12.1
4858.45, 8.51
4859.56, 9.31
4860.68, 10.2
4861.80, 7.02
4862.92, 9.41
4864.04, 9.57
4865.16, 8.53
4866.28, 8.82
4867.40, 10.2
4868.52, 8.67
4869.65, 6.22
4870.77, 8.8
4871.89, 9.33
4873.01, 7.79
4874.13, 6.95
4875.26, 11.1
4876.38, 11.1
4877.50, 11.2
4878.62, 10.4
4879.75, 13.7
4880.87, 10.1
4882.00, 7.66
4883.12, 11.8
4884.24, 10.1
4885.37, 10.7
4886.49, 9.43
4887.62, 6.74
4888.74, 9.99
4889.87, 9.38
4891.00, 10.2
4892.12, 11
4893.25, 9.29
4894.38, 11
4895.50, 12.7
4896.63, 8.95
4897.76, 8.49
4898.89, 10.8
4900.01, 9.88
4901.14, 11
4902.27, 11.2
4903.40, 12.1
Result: 2.8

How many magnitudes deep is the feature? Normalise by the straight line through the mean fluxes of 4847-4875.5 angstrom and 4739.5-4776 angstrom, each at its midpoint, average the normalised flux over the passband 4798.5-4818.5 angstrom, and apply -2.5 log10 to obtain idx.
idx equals -0.15 mag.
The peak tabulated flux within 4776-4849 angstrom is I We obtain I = 14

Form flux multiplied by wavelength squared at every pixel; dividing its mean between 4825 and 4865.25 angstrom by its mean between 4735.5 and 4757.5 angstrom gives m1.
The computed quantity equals 1.04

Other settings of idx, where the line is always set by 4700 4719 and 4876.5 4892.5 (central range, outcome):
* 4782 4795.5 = 0.03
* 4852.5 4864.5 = 0.07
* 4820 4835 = 0.01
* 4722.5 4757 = -0.01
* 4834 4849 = -0.04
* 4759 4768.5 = 0.04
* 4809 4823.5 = -0.07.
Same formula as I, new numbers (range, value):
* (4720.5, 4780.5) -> 12.9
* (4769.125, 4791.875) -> 13.3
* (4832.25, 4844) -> 12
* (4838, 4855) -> 13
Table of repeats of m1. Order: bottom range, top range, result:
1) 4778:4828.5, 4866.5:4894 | 0.96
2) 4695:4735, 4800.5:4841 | 1.08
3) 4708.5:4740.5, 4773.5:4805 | 1.04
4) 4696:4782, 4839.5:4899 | 1.01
